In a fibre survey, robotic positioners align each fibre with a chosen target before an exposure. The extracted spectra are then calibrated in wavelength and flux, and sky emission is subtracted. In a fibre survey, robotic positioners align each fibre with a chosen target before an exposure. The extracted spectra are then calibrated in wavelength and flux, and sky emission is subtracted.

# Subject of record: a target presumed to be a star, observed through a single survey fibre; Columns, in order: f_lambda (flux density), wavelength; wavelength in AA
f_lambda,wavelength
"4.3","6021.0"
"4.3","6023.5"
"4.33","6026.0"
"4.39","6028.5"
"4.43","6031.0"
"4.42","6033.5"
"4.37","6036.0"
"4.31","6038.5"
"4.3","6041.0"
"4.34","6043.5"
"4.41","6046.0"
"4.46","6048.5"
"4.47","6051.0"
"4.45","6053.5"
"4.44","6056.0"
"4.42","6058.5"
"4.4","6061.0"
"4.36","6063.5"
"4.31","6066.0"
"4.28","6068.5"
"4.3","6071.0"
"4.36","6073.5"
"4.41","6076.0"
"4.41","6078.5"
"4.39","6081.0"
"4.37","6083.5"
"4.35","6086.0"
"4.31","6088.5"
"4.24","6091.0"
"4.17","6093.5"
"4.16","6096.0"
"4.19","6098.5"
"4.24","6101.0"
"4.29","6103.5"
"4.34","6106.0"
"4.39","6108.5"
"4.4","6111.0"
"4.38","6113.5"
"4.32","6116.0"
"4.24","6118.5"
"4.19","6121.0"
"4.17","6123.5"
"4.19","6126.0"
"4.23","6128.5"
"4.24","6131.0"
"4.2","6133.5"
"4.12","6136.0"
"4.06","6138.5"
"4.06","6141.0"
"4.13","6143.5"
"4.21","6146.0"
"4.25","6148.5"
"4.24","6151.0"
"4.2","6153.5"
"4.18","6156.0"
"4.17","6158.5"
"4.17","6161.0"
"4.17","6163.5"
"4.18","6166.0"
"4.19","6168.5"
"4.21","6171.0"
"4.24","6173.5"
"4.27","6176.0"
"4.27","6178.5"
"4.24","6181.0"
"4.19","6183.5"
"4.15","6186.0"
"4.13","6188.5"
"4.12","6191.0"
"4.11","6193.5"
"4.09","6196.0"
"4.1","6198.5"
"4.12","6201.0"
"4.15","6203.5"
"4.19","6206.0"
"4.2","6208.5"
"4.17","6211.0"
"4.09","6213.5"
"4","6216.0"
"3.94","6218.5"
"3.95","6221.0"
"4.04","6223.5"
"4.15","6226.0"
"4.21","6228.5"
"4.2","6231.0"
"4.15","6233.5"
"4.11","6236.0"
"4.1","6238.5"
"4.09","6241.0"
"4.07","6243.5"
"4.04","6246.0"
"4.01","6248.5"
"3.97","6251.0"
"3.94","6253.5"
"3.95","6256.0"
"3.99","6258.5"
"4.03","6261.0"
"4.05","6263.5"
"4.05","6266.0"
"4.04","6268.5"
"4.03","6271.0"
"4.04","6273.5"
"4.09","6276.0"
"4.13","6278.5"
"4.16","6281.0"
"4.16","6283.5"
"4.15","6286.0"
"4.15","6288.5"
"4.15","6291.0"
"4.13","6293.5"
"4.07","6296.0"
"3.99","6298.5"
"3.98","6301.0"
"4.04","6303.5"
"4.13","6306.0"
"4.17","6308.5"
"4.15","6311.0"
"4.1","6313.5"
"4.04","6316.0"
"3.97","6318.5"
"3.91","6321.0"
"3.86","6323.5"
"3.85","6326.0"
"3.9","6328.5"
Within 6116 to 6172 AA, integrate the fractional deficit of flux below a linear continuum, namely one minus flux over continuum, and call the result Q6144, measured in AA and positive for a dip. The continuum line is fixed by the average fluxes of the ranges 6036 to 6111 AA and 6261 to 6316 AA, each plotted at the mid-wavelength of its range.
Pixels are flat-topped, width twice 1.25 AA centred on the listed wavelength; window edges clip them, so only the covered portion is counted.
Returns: 1.0 AA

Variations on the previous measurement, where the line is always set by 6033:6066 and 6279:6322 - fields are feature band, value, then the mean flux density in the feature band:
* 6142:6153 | 0.18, 4.2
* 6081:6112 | 0.32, 4.29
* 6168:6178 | 0.02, 4.23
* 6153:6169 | 0.29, 4.18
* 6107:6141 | 0.53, 4.23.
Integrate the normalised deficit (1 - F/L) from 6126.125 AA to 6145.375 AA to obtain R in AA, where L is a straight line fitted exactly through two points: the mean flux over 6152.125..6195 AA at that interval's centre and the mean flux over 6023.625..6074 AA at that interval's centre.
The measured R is 0.4 AA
